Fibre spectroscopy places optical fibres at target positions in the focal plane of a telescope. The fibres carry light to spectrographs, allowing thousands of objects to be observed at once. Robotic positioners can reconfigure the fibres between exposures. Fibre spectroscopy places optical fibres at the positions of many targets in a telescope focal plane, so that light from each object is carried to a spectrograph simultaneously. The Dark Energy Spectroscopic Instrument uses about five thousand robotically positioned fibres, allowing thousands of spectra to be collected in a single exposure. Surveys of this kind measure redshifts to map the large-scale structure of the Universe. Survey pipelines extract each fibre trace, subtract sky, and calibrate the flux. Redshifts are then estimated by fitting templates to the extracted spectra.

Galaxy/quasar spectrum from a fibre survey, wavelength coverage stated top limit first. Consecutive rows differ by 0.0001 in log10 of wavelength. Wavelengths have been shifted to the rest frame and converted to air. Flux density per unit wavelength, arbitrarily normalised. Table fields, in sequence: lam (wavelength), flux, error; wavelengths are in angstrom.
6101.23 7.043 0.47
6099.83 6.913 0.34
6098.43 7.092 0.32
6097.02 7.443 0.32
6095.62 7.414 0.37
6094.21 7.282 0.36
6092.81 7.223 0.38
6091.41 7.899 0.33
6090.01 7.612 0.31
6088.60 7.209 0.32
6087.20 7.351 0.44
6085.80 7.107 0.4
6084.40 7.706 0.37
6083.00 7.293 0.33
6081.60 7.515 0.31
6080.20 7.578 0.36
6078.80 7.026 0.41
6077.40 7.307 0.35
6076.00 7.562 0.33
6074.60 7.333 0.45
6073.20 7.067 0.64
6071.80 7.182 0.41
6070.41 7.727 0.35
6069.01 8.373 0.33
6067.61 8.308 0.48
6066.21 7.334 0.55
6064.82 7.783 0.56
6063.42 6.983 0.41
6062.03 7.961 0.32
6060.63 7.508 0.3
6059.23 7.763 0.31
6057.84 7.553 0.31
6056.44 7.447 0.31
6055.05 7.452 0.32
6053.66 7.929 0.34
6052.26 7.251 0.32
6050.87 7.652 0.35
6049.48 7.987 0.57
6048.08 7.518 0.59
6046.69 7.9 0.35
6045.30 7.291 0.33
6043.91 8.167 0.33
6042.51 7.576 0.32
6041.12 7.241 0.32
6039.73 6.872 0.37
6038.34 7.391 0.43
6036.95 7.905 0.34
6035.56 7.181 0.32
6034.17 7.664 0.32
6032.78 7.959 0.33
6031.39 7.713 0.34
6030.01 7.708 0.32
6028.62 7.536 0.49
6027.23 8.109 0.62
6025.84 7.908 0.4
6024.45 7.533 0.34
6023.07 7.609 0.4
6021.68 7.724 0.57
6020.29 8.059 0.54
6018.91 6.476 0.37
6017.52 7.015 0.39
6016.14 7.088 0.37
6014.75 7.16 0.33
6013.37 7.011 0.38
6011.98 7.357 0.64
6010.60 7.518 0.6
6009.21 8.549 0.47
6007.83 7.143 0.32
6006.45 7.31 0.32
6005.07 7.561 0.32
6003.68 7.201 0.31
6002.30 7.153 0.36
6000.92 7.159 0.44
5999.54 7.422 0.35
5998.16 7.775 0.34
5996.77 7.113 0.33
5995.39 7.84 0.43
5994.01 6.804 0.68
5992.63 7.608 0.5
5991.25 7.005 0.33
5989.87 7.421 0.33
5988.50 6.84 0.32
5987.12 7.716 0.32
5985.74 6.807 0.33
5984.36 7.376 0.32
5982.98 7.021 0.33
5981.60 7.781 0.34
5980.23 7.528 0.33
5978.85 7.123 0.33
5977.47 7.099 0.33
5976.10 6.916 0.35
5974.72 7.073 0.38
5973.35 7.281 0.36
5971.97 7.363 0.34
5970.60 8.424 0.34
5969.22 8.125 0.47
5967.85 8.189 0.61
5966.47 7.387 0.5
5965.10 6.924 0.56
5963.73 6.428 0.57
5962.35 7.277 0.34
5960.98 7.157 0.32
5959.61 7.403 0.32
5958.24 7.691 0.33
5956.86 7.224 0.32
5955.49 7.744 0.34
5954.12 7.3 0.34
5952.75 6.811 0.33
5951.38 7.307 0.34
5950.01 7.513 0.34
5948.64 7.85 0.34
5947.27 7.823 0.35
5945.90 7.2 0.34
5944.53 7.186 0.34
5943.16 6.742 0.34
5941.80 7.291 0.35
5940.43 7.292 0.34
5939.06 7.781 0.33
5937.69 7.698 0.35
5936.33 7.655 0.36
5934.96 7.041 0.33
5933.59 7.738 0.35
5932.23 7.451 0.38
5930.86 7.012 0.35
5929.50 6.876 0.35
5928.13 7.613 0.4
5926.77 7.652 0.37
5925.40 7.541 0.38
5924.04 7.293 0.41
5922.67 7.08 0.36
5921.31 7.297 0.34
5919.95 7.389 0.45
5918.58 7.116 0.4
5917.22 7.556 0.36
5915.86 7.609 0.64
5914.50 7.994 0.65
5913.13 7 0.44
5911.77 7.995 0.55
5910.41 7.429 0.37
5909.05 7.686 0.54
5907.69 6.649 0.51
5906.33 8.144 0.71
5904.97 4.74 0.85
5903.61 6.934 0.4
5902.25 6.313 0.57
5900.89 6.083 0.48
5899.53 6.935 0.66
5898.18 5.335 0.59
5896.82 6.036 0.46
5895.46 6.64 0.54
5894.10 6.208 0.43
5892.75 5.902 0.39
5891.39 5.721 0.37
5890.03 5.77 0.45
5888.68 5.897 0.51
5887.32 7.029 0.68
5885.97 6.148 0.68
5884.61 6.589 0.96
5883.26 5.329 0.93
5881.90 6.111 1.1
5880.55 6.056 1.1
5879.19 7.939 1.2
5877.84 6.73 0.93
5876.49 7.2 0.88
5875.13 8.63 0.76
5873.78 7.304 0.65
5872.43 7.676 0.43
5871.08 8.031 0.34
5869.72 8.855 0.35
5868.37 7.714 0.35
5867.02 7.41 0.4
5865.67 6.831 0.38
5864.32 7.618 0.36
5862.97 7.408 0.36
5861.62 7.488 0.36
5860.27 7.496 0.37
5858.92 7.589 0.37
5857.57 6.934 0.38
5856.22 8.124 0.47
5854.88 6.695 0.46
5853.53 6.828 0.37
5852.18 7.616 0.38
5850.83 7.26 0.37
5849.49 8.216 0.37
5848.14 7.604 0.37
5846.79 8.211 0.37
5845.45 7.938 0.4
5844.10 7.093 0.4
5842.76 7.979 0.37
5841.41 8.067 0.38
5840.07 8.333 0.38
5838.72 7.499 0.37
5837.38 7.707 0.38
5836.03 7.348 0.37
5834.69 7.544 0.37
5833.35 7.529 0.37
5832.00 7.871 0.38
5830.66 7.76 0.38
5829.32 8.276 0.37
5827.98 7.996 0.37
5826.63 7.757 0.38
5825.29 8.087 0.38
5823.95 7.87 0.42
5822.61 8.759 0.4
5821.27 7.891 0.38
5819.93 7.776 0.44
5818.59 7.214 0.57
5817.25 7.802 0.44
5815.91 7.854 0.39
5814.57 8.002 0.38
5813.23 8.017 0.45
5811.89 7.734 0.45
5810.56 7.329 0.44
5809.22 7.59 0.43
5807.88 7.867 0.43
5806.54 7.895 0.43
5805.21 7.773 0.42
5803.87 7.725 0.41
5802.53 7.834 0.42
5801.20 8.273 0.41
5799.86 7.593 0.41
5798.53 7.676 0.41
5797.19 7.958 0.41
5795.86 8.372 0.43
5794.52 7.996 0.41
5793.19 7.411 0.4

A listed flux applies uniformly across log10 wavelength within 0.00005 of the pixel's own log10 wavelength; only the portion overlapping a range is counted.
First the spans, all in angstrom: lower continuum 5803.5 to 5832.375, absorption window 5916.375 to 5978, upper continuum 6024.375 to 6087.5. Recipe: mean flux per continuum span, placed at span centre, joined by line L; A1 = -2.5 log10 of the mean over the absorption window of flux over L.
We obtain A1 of 0.047 mag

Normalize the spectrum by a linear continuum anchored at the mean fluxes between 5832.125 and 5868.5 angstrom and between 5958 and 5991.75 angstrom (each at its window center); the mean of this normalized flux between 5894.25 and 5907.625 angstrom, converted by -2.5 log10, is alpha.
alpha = 0.175 mag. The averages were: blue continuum 7.56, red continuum 7.33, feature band 6.36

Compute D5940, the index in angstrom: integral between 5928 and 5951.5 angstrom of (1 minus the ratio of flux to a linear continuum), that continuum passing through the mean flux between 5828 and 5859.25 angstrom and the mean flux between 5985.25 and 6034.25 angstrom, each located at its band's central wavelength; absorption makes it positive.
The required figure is 0.4 angstrom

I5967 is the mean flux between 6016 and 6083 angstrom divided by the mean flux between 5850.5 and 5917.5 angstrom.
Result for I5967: 1.1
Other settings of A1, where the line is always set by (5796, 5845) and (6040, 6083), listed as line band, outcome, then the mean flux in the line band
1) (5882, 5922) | 0.16 mag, 6.66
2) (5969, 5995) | 0.05 mag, 7.32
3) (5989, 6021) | 0.04 mag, 7.34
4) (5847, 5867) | 0.05 mag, 7.43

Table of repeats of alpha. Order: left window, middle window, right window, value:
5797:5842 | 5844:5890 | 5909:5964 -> 0.06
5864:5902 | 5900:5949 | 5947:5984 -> -0.03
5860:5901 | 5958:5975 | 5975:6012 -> -0.03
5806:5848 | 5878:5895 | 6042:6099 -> 0.23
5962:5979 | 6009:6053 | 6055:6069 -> 0.00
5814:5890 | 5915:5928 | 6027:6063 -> 0.02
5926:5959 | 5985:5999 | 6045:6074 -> 0.03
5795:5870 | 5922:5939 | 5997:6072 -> 0.04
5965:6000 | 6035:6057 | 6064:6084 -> -0.01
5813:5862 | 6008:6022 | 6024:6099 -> 0.03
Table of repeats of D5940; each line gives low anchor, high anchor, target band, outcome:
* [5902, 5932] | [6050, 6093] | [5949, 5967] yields 0.15 angstrom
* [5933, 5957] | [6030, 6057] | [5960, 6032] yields 1.03 angstrom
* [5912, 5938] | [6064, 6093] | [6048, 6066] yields -0.25 angstrom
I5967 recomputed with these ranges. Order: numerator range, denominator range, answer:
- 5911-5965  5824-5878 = 0.96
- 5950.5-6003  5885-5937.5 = 1.06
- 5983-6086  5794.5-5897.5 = 1.00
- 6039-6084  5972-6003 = 1.04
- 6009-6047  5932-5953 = 1.02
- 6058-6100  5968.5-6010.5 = 1.01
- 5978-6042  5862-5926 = 1.07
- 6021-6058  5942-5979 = 1.04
